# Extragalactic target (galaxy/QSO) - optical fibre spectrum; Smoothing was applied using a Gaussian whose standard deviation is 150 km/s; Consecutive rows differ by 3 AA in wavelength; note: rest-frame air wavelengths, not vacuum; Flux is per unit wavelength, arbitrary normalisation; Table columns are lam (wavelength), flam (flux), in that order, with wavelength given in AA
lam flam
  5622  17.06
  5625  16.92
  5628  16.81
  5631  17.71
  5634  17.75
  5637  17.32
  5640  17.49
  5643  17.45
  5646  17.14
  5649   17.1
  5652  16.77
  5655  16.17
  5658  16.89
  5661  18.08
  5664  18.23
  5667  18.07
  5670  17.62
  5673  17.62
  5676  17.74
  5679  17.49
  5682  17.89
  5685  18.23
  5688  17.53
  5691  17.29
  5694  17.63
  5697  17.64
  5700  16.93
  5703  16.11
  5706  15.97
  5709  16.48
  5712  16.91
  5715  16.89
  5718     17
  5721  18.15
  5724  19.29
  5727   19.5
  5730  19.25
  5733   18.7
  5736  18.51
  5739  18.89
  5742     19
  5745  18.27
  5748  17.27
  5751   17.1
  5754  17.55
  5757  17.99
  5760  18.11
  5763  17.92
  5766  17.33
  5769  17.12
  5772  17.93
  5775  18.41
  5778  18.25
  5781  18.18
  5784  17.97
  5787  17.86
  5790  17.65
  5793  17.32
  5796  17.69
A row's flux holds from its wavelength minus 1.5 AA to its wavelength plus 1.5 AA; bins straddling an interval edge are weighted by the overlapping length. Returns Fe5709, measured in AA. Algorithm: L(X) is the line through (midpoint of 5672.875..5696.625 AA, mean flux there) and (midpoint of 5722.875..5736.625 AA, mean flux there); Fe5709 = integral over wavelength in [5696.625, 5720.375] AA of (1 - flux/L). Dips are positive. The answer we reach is 2.1 AA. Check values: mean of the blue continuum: 17.7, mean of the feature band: 16.8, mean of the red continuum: 19.1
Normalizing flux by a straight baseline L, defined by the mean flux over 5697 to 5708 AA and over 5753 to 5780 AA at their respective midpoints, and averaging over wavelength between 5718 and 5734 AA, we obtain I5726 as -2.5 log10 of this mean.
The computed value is -0.11 mag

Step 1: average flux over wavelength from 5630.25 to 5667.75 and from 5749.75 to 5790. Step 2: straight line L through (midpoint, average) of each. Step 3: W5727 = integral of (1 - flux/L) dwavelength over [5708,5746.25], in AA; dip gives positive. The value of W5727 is -1.2 AA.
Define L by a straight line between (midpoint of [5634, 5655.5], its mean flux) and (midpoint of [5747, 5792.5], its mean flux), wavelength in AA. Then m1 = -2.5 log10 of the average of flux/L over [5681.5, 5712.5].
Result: 0.02 mag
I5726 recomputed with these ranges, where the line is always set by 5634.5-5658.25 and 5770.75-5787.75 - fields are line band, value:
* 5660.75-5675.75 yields -0.040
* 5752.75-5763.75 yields 0.003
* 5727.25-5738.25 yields -0.068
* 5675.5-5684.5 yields -0.026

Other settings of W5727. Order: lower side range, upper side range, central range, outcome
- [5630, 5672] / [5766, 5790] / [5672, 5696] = -0.2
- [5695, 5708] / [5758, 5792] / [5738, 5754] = -0.6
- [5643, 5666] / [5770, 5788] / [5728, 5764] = -0.8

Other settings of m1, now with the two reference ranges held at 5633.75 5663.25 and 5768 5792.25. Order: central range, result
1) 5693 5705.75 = 0.03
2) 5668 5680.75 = -0.02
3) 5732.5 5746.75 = -0.06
